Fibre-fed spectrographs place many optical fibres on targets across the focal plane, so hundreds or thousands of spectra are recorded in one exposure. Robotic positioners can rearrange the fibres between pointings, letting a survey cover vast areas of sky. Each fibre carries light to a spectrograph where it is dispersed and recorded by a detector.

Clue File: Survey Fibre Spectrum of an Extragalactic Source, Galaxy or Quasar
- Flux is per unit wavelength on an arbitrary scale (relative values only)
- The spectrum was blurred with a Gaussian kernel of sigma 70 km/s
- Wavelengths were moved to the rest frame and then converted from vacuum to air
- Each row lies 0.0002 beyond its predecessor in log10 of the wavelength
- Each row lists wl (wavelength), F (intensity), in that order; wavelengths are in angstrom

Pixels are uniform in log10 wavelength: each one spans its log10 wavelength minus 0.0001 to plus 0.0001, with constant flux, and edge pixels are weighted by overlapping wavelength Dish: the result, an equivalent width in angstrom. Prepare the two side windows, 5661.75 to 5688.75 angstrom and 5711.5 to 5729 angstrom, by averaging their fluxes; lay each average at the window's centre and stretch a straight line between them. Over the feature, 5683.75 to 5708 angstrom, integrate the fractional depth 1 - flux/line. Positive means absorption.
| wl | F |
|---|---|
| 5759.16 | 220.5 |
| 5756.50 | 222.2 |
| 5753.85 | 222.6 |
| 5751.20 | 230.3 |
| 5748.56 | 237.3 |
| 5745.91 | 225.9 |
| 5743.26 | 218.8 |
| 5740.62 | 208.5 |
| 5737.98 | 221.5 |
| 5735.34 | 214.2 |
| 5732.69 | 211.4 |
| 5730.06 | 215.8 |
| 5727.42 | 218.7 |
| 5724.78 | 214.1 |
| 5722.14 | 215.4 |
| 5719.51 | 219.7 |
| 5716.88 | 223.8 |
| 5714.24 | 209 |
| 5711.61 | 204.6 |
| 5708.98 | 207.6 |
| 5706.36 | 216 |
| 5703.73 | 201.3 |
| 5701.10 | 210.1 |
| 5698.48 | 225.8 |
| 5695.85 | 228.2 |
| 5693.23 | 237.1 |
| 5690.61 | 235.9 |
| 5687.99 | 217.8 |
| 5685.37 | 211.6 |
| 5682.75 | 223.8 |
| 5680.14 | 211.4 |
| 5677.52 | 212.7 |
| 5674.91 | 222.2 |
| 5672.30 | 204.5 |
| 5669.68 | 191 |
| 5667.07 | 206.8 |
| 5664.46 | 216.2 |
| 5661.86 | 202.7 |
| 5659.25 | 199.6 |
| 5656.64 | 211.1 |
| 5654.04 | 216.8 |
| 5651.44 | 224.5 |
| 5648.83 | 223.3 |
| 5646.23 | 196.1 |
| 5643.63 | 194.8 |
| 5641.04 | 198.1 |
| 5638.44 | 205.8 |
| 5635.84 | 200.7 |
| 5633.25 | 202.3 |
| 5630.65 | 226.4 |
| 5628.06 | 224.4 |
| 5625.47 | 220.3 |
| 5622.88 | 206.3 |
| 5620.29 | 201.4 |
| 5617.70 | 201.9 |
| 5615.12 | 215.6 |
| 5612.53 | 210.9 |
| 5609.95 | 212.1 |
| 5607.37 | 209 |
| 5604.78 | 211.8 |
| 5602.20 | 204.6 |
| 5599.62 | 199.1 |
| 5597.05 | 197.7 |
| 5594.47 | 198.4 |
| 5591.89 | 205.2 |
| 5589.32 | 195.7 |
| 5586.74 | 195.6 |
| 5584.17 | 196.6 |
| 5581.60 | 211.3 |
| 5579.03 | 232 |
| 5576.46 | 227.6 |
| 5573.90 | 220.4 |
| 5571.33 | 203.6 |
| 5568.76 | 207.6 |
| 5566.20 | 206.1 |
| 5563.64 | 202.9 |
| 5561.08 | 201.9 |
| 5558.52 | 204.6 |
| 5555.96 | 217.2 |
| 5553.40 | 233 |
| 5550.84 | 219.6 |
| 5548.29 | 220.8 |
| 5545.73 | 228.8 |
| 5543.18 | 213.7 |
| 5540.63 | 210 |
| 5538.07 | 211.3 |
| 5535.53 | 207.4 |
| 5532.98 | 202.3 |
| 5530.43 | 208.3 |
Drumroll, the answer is -0.8 angstrom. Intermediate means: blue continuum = 211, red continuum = 216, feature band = 220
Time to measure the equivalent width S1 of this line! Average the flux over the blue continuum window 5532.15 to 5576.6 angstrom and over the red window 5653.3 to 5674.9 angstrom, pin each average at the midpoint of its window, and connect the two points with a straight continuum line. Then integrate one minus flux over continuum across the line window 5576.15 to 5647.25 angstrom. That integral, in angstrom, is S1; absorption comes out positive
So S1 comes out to 0.95 angstrom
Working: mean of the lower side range 213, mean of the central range 207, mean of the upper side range 207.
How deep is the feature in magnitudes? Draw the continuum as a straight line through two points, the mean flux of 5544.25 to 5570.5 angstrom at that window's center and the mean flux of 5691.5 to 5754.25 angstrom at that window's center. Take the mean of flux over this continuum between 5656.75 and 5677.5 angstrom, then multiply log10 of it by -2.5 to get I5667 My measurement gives 0.05 mag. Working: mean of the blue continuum 214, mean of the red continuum 218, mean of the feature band 207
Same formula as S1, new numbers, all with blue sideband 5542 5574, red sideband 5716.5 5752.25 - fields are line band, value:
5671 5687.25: 0.2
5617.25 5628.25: 0.3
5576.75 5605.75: 1.3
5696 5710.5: 0.3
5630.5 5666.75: 1.5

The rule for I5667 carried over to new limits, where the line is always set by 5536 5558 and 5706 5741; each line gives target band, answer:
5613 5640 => 0.03 mag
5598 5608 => 0.06 mag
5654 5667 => 0.04 mag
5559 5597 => 0.05 mag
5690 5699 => -0.08 mag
